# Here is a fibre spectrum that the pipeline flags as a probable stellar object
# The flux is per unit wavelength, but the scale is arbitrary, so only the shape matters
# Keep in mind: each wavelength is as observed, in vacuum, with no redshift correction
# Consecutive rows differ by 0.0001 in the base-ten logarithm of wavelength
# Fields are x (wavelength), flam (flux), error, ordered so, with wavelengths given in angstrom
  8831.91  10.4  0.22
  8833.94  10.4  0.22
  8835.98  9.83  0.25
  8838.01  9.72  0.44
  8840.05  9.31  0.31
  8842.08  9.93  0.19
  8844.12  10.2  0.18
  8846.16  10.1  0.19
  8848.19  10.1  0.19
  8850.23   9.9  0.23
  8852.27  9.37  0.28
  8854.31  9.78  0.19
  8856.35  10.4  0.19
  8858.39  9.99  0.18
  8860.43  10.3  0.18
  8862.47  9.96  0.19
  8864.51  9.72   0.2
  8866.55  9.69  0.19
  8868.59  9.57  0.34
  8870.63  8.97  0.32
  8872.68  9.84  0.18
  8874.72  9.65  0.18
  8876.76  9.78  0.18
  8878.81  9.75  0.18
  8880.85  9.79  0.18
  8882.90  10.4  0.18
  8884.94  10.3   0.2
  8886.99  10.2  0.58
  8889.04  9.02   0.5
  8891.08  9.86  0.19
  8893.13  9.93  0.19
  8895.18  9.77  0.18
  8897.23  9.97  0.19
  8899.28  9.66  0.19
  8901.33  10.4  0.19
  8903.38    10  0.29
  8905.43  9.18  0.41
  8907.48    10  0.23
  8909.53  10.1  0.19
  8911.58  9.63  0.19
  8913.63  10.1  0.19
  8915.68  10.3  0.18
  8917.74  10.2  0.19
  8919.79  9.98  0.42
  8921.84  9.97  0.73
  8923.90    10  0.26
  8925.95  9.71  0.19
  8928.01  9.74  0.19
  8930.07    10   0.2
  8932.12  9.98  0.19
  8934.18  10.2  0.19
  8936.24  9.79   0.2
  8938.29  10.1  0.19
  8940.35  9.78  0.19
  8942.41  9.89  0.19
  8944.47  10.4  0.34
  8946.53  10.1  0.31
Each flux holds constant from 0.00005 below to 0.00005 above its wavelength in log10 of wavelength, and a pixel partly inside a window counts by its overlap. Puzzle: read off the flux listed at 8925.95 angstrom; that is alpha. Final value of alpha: 9.71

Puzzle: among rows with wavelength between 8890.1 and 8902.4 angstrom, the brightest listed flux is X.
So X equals 10.4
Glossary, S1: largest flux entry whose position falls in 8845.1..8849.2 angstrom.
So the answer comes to 10.1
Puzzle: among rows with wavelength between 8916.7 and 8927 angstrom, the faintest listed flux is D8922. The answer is 9.71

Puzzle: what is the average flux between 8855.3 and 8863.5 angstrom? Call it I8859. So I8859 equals 10.2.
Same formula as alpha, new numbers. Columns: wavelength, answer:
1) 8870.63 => 8.97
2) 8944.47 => 10.4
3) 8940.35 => 9.78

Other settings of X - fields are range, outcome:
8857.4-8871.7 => 10.3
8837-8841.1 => 9.72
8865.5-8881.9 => 9.84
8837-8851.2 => 10.2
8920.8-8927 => 10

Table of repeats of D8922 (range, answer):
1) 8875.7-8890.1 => 9.02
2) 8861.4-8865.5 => 9.72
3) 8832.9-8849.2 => 9.31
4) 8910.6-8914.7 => 9.63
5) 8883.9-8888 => 10.2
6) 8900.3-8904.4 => 10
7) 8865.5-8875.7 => 8.97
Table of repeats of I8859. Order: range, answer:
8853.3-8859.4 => 10.1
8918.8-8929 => 9.88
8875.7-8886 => 10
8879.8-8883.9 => 10.1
